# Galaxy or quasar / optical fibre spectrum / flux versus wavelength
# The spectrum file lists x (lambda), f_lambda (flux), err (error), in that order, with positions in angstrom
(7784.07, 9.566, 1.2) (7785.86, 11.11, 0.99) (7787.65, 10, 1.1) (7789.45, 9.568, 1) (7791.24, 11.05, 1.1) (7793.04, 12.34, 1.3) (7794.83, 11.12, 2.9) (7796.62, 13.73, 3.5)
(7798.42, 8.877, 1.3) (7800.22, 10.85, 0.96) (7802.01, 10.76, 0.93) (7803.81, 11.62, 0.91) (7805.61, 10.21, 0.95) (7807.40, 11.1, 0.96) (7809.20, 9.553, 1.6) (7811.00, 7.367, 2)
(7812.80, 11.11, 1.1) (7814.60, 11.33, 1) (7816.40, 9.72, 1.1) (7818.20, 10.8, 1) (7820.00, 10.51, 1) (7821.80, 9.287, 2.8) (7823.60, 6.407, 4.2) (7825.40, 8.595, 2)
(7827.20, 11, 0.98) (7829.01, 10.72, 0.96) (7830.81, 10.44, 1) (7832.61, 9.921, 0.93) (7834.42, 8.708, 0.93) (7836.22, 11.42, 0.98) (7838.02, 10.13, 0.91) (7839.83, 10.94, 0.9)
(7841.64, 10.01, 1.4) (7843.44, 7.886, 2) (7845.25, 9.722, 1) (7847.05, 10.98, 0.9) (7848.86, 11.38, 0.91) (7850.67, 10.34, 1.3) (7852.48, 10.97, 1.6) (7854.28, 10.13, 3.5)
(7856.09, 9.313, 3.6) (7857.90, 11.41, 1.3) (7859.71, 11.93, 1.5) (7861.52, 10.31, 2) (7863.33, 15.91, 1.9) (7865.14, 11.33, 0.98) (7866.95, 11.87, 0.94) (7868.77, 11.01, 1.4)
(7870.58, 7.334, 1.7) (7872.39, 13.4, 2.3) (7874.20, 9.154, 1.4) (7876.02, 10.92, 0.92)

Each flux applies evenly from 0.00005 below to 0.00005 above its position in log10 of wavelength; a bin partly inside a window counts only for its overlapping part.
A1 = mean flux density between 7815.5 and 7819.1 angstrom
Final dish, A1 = 10.3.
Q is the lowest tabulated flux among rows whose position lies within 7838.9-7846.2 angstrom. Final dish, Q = 7.886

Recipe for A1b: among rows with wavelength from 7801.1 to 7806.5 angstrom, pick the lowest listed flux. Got 10.21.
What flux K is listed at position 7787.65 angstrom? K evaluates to 10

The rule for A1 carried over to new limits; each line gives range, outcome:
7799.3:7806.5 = 10.8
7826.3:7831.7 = 10.7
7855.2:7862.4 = 10.7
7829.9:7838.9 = 10.1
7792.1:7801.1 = 11.4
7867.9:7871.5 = 9.18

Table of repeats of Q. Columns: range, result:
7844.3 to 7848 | 9.722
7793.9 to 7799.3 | 8.877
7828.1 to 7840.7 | 8.708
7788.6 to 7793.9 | 9.568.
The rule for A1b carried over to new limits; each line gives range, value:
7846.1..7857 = 9.313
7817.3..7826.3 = 6.407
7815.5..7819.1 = 9.72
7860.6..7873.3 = 7.334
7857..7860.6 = 11.41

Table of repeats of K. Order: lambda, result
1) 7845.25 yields 9.722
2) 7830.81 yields 10.44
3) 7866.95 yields 11.87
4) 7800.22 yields 10.85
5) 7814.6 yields 11.33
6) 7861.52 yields 10.31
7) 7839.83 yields 10.94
